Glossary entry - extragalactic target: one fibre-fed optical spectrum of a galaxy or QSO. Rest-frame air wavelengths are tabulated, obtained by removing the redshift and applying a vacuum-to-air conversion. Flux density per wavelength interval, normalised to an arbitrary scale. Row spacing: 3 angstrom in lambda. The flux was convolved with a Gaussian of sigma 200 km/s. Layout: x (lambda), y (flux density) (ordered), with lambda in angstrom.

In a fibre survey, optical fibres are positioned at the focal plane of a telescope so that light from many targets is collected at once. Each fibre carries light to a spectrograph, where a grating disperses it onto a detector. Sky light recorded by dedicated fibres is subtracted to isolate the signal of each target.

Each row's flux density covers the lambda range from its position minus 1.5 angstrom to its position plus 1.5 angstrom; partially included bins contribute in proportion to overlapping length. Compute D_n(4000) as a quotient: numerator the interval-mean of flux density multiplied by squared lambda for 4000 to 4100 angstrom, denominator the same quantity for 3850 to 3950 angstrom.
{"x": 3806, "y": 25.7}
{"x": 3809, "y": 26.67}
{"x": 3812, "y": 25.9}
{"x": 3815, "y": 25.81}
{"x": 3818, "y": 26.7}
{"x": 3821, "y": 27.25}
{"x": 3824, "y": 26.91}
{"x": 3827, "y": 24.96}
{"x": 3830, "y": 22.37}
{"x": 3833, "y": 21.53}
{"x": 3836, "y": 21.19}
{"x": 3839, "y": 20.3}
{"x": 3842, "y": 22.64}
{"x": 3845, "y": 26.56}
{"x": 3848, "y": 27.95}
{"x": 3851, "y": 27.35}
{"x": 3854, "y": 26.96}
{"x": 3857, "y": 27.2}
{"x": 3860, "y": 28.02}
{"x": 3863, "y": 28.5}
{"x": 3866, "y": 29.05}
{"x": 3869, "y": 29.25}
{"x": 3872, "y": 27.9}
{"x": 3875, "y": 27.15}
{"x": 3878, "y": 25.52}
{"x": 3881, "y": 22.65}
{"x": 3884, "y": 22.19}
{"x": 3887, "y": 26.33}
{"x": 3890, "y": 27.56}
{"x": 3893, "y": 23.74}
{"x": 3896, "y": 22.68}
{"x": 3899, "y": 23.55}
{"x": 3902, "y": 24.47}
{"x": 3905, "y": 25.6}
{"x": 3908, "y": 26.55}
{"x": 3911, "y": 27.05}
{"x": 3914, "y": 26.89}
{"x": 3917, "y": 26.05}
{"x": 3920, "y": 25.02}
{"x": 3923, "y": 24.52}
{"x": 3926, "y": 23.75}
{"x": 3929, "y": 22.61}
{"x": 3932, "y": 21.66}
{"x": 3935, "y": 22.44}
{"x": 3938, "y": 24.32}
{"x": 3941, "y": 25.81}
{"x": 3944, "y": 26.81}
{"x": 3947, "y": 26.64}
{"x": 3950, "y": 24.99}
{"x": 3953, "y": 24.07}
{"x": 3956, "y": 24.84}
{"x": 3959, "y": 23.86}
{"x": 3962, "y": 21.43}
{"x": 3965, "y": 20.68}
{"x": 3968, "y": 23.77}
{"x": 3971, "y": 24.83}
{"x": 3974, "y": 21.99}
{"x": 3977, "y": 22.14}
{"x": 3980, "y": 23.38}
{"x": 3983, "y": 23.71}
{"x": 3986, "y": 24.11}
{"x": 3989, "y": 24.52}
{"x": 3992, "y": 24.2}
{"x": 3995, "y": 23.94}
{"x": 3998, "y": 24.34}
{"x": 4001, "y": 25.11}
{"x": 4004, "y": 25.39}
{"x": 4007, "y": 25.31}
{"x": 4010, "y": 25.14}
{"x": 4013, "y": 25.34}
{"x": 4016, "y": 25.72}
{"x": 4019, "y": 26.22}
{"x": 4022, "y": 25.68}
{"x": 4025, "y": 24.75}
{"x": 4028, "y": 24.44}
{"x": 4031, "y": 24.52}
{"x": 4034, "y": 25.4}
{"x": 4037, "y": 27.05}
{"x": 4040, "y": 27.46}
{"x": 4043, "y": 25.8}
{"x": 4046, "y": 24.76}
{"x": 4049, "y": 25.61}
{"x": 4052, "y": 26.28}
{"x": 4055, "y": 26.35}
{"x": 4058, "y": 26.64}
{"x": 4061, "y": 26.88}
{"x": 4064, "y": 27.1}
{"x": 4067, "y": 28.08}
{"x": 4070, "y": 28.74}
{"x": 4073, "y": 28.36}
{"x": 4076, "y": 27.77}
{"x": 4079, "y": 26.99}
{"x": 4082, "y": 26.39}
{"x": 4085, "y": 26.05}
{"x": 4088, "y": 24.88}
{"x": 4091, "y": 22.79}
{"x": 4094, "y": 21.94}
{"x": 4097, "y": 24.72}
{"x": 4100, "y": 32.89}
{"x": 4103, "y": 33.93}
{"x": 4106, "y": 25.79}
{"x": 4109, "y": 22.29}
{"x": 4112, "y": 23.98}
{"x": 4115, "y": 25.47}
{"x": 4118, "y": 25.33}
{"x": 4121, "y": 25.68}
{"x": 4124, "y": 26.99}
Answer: 1.09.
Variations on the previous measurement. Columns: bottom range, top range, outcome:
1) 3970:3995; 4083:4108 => 1.19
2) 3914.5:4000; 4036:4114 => 1.17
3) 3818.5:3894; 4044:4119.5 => 1.15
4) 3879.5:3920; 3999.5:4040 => 1.08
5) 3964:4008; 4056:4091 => 1.18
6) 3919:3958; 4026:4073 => 1.14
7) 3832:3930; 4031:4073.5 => 1.14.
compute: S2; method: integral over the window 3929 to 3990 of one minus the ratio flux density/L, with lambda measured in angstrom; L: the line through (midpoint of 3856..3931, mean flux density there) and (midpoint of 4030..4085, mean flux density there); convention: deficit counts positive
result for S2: 5.5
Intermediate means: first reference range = 25.7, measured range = 23.8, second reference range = 26.7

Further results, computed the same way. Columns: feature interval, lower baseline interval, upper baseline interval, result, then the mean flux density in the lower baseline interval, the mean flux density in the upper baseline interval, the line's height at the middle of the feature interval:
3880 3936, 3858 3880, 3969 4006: 4.2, 27.8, 24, 26.5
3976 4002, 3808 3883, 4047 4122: 2.2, 25.8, 26.4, 26.2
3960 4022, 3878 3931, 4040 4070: 4.1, 24.8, 26.6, 25.8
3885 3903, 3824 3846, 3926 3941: -1.2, 23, 23.2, 23.1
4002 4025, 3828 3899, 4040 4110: 0.7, 25.4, 26.6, 26.3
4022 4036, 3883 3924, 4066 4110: 0.7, 25.2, 26.8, 26.3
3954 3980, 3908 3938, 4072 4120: 2.1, 24.5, 26.2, 25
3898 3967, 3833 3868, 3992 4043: 2.9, 25.8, 25.3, 25.6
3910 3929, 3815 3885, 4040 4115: 0.5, 25.7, 26.5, 25.9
